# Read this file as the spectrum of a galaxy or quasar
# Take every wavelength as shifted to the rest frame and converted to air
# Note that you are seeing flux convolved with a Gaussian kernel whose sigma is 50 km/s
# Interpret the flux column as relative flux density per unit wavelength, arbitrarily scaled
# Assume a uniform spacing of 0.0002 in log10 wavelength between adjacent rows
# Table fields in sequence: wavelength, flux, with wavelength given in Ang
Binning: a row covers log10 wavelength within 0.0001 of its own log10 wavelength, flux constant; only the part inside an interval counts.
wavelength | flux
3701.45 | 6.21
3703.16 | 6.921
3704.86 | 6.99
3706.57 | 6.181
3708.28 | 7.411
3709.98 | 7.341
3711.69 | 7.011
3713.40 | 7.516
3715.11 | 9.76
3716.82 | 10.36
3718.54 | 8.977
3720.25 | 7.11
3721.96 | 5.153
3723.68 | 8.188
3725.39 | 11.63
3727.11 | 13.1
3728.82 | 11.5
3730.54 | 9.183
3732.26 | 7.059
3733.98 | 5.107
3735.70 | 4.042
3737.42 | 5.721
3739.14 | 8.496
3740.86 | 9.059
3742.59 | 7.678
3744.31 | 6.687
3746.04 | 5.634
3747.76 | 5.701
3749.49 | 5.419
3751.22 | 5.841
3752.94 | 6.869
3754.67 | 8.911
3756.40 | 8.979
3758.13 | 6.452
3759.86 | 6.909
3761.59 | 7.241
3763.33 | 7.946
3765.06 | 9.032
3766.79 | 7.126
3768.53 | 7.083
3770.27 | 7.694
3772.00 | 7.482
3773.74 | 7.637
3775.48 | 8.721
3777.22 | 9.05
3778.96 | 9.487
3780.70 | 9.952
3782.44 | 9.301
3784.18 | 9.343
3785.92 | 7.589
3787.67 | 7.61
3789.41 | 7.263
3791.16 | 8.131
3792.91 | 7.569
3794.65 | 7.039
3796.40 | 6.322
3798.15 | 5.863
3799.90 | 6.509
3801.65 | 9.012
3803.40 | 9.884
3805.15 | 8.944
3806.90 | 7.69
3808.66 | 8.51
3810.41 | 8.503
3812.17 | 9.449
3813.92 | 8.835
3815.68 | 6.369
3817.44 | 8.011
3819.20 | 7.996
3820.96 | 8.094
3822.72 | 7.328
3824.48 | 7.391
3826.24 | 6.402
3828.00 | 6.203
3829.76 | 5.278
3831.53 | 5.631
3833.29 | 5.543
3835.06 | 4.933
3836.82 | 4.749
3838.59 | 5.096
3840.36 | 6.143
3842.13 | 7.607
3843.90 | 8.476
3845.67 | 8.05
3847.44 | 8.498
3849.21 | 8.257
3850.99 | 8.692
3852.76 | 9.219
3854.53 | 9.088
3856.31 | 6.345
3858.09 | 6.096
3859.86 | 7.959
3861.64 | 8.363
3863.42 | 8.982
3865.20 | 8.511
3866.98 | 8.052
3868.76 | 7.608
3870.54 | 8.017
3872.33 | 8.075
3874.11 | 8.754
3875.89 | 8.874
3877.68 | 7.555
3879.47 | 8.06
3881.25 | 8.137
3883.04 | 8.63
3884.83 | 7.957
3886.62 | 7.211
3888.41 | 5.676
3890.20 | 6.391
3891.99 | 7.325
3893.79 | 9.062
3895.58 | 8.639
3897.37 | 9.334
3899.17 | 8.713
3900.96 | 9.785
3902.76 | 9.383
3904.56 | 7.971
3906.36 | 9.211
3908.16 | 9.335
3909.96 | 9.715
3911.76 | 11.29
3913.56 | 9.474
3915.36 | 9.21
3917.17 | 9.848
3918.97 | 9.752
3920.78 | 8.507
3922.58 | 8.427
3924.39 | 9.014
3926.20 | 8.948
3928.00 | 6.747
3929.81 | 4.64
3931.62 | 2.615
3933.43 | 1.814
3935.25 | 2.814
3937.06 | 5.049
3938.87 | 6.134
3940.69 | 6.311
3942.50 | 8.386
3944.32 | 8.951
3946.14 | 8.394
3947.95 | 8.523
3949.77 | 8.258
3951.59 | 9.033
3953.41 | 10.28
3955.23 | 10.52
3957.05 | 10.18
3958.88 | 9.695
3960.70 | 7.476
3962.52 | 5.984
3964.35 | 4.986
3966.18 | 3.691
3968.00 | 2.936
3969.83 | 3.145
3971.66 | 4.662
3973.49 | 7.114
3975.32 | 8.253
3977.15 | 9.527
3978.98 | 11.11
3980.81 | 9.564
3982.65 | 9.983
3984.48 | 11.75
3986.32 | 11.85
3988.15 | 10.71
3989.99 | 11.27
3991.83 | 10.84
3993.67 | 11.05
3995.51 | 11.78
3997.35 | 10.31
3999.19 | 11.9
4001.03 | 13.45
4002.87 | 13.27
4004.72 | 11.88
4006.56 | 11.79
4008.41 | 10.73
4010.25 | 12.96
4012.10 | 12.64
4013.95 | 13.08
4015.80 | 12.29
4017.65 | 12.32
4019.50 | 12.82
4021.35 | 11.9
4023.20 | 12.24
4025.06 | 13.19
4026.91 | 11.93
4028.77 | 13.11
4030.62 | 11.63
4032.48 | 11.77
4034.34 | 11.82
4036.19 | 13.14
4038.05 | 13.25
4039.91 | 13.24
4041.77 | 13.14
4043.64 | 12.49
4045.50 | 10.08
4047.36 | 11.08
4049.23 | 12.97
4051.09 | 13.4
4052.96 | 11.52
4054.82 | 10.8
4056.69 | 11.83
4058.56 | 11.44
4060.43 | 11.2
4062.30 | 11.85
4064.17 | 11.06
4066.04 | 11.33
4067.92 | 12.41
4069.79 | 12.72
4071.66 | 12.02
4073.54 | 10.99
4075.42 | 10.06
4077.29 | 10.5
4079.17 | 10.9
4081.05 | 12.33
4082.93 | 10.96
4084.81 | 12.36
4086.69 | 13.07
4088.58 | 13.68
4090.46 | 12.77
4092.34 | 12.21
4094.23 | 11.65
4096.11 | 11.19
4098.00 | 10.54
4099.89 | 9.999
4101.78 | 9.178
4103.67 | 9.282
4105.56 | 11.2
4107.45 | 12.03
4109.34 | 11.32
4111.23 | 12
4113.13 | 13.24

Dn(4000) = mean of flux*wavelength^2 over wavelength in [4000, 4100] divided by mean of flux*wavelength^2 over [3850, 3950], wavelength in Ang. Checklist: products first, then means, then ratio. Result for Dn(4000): 1.64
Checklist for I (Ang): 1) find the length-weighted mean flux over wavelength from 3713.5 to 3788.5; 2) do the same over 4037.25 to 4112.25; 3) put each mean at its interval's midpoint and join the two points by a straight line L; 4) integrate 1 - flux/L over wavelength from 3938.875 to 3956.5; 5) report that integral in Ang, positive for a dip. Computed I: 2.7 Ang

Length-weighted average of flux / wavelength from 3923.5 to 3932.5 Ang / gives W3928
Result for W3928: 6.4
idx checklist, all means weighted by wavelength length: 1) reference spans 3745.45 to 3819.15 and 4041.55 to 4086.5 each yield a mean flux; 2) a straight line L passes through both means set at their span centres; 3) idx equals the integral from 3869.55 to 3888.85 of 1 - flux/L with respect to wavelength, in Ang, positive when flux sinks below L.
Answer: 2.5 Ang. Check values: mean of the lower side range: 7.8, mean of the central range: 7.95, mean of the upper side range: 11.6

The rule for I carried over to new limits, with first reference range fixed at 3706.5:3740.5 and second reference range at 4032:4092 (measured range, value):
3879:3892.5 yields 3.4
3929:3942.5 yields 7.8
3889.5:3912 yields 2.7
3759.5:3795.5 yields 2.6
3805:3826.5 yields 2.8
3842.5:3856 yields 1.5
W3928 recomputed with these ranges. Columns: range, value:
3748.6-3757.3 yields 7.2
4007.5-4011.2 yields 11.9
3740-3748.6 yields 6.95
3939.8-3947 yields 8.01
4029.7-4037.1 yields 12.1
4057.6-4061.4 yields 11.3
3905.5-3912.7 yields 9.89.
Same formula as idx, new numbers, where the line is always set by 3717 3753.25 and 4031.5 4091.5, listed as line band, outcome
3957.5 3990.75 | 8.6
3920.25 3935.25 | 6.0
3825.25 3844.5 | 6.4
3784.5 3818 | 2.4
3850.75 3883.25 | 4.2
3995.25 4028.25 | -2.9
